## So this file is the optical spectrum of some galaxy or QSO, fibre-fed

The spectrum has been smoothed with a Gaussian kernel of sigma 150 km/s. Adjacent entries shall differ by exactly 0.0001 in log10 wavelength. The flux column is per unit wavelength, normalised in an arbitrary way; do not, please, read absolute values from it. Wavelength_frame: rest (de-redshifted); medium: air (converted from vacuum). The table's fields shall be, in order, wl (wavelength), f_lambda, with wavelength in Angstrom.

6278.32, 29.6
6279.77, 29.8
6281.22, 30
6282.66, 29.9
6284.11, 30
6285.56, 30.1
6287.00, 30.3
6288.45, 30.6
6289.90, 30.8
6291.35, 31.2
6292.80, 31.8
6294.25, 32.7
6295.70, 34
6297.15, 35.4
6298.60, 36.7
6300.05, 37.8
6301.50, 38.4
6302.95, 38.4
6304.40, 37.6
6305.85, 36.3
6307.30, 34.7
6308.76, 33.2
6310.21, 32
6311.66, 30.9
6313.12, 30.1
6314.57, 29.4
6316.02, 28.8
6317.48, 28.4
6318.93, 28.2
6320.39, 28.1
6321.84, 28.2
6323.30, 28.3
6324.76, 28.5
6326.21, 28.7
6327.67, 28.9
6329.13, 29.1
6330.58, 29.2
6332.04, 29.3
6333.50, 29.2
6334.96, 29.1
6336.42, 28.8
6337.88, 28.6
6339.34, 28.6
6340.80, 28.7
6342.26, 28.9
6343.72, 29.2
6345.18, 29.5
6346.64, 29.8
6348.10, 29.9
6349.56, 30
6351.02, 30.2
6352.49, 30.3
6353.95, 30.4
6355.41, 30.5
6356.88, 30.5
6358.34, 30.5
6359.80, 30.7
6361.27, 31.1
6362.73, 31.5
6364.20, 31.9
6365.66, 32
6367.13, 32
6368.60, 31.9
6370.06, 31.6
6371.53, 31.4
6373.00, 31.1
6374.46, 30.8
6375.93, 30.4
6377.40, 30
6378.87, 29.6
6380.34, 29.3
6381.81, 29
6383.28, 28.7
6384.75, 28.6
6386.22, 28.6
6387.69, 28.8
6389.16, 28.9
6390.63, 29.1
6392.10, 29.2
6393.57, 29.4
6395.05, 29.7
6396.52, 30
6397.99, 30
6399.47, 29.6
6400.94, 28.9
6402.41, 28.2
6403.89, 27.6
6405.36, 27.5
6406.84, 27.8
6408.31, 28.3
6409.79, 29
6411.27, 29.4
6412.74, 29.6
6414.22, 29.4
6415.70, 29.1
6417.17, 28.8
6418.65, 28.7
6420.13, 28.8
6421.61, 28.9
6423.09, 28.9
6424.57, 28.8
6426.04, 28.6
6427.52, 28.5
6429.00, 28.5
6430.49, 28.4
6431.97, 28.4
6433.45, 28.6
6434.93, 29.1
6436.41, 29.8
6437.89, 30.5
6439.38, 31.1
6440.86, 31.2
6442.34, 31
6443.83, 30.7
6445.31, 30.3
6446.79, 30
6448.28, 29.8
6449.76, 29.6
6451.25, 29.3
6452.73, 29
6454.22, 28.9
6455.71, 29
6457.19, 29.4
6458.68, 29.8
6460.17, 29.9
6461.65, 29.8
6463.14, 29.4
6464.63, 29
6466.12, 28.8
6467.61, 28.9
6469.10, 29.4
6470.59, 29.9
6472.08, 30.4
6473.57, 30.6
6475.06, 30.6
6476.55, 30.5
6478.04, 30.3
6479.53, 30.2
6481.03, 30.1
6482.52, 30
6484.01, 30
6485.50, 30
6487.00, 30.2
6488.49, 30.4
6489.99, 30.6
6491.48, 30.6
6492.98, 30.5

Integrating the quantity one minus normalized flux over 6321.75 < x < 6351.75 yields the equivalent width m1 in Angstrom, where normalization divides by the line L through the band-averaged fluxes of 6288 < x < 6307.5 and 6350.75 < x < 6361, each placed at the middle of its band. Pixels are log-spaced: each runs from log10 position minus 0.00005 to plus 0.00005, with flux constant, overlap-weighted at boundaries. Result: 2.6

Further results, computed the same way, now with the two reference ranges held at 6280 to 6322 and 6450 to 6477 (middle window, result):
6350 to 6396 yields 1.21 Angstrom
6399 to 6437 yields 1.99 Angstrom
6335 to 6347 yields 0.98 Angstrom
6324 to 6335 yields 0.96 Angstrom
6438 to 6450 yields -0.24 Angstrom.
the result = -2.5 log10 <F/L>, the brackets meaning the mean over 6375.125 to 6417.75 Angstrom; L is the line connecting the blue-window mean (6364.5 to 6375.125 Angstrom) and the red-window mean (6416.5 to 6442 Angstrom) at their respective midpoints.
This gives 0.05 mag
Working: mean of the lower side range 31.6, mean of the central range 29.1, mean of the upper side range 29.2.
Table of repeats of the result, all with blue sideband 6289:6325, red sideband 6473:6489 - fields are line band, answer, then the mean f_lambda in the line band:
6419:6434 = 0.084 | 28.6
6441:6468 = 0.035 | 29.6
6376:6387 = 0.083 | 29.2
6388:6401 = 0.068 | 29.4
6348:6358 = 0.055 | 30.3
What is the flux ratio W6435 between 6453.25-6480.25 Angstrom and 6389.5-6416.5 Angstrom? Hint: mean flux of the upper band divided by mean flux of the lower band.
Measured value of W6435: 1.0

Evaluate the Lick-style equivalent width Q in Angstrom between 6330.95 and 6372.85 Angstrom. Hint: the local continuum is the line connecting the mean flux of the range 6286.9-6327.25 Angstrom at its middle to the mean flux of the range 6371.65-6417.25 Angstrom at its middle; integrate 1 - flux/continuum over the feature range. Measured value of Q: 0.53 Angstrom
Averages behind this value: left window 32.1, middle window 30.2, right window 29.2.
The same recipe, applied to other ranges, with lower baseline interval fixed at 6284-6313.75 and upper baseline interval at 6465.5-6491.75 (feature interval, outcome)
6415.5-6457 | 2.05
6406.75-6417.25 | 0.79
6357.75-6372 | 0.36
